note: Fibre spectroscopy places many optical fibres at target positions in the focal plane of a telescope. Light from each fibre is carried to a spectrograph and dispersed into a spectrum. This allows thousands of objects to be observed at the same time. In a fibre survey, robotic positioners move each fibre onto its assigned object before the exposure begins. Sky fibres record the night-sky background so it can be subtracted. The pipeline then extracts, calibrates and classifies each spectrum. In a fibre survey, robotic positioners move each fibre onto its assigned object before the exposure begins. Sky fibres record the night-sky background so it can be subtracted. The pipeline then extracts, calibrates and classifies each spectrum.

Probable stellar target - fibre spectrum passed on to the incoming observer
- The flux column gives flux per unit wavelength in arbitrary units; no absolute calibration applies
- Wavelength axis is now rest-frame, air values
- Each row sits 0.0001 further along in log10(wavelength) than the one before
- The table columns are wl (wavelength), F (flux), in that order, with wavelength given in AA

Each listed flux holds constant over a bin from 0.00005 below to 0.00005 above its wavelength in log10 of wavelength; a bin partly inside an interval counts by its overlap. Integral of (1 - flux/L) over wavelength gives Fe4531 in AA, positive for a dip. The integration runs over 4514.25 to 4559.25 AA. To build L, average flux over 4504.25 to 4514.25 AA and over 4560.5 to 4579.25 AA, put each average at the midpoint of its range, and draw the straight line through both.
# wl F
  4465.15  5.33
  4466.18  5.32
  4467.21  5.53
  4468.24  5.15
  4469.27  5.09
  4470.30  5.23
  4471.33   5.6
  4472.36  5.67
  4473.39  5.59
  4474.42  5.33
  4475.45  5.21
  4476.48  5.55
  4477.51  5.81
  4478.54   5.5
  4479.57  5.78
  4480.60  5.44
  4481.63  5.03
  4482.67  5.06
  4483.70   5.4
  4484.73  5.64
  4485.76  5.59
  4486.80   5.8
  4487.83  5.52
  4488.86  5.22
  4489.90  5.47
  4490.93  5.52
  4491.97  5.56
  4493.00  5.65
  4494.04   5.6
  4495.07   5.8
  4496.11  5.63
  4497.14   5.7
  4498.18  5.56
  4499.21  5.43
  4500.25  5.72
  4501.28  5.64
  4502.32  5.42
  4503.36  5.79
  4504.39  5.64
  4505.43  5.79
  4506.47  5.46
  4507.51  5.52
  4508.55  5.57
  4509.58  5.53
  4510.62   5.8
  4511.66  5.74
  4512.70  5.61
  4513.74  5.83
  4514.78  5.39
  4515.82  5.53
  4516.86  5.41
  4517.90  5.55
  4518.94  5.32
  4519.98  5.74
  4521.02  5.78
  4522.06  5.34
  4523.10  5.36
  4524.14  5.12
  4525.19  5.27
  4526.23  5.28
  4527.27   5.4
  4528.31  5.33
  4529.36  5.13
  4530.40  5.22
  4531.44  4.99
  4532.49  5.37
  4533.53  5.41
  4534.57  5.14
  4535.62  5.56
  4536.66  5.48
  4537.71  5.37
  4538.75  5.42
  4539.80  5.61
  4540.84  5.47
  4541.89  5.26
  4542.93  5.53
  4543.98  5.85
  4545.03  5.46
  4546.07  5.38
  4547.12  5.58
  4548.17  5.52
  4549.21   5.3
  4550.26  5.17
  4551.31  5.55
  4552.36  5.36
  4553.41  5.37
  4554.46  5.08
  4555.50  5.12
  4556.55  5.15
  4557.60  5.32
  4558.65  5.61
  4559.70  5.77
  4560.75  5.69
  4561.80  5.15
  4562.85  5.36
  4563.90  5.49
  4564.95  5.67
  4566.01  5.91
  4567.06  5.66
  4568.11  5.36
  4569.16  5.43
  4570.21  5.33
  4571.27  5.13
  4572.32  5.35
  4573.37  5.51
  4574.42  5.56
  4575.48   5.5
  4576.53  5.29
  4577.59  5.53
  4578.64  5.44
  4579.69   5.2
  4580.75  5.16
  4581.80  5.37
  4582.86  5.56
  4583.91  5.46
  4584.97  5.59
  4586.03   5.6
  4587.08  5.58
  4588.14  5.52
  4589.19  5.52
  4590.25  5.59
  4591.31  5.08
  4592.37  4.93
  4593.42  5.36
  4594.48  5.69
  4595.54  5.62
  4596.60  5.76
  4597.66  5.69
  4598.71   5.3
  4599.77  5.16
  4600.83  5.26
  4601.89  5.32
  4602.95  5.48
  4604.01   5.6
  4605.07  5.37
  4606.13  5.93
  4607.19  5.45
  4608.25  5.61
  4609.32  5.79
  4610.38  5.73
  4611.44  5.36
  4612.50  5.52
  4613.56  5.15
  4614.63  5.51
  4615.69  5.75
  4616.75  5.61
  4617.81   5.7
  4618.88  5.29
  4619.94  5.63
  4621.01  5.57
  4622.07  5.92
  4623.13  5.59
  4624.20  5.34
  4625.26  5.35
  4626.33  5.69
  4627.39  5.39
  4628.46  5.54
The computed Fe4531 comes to 1.4 AA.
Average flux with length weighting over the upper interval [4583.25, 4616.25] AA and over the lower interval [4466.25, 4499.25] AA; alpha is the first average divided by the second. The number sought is 1.0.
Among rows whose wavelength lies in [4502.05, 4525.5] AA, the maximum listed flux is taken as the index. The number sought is 5.83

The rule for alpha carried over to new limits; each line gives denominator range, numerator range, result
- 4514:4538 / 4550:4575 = 1.01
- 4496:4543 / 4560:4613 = 1.00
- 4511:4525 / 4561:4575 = 0.99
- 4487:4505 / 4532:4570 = 0.97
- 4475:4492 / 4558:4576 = 1.00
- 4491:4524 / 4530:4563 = 0.97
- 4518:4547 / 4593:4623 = 1.03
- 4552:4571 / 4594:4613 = 1.02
